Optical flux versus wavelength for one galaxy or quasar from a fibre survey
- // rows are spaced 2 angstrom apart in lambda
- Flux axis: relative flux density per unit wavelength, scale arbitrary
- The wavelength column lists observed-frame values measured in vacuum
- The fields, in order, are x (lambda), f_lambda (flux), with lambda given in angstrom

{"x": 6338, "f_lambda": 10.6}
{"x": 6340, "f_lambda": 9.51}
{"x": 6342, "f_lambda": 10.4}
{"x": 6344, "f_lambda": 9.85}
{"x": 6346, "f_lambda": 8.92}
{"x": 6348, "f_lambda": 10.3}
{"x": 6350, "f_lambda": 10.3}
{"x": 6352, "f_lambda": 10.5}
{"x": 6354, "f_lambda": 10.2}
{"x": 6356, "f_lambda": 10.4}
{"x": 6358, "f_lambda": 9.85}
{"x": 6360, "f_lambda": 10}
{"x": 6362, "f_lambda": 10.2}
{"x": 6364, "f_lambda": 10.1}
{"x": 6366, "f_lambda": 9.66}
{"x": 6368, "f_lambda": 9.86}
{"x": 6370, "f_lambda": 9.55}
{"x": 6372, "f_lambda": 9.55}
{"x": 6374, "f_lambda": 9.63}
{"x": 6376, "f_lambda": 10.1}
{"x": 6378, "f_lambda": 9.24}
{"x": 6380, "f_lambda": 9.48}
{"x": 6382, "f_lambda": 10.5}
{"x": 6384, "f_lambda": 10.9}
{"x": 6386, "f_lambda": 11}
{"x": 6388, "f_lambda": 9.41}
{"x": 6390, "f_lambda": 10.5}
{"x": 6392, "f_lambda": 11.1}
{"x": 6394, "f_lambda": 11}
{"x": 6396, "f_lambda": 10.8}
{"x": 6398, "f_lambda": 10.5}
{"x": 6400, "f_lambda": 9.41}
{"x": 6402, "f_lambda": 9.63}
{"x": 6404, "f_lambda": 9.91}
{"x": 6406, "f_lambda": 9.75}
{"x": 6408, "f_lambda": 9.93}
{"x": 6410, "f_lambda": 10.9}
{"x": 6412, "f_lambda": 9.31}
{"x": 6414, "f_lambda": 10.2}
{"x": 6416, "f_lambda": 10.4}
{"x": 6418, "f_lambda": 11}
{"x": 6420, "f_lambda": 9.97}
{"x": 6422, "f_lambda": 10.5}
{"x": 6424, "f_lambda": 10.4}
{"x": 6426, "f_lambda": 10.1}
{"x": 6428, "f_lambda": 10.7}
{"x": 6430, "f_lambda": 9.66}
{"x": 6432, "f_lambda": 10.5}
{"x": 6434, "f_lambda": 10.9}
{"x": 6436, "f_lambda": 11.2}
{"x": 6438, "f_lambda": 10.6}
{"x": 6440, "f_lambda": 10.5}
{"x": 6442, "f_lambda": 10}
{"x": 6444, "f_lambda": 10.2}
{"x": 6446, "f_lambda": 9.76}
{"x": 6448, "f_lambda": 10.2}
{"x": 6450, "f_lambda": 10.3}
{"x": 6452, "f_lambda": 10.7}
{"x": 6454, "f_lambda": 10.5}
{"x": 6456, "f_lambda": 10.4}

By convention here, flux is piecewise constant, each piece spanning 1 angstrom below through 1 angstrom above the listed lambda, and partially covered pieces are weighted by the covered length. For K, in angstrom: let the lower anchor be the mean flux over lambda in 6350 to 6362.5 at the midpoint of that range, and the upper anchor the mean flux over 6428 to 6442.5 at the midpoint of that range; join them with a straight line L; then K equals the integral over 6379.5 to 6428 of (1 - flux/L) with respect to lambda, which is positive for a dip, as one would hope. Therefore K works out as 0.4 angstrom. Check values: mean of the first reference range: 10.2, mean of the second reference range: 10.5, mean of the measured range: 10.3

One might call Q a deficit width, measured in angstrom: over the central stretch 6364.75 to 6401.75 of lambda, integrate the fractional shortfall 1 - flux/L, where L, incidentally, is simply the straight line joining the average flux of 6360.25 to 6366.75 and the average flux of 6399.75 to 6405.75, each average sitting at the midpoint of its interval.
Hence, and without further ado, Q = -1.0 angstrom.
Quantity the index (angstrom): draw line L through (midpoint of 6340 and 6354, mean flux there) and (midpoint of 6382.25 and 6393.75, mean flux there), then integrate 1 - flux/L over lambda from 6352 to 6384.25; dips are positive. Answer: 1.16 angstrom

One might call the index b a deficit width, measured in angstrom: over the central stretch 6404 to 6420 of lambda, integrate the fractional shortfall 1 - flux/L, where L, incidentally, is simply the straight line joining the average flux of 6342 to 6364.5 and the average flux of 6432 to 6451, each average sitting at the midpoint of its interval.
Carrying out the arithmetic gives 0.2 angstrom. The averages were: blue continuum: 10.1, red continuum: 10.4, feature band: 10.2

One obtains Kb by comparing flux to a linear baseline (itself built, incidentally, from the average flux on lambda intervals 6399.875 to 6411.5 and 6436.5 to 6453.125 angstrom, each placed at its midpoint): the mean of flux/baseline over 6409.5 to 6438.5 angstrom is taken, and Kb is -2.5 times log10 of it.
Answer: -0.03 mag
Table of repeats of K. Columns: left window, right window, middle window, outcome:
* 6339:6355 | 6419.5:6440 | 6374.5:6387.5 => 0.1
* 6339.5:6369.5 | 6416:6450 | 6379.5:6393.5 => -0.4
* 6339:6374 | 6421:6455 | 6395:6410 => 0.2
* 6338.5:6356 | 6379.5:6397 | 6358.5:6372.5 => 0.6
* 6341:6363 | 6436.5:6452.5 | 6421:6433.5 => -0.1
